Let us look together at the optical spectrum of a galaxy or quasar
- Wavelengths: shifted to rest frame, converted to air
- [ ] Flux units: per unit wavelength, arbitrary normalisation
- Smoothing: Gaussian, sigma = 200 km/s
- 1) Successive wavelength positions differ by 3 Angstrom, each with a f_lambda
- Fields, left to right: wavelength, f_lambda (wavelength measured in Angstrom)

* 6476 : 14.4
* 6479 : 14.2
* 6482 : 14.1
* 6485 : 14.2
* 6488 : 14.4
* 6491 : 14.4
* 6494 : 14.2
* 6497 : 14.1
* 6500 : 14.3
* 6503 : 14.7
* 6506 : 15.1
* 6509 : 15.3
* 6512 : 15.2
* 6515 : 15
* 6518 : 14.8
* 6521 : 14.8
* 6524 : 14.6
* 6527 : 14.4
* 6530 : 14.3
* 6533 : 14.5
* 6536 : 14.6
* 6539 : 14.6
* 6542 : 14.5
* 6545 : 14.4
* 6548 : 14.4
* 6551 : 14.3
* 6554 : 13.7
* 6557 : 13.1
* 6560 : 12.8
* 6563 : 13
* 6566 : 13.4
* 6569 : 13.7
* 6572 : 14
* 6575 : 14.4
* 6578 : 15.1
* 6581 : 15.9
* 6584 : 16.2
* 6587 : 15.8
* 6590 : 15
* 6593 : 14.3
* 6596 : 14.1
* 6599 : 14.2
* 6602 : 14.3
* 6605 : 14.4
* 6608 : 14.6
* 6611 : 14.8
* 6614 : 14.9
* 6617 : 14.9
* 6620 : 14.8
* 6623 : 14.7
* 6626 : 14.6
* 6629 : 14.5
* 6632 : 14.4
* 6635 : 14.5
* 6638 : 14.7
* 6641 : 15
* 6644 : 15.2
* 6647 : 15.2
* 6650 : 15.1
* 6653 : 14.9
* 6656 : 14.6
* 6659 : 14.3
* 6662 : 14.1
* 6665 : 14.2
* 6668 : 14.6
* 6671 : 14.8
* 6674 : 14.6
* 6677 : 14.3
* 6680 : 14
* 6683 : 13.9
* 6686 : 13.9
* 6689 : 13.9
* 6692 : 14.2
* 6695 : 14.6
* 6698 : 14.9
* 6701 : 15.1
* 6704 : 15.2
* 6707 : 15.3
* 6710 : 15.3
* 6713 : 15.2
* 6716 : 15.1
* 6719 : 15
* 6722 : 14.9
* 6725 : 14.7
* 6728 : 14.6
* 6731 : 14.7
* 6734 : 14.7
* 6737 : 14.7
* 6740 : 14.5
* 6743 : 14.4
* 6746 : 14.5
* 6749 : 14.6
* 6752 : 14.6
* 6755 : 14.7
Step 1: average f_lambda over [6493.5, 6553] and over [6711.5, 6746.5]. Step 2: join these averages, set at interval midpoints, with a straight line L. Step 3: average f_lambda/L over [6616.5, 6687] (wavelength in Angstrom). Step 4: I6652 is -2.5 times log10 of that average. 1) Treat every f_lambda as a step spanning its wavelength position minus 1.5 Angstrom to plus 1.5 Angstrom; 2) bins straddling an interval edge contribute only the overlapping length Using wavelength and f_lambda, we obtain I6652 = 0.009 mag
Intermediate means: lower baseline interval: 14.6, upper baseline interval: 14.8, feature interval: 14.6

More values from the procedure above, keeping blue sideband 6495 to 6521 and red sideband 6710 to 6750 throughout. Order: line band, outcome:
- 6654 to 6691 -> 0.04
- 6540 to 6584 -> 0.05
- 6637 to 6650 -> -0.02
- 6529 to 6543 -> 0.02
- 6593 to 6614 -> 0.03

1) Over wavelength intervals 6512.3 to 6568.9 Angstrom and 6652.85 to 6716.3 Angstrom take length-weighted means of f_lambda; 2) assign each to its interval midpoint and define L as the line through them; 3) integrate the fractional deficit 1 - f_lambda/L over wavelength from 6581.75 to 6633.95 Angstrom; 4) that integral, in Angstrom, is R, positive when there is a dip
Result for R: -1.39 Angstrom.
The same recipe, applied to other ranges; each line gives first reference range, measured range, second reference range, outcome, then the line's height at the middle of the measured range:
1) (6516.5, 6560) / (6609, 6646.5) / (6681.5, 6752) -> -0.7 Angstrom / 14.5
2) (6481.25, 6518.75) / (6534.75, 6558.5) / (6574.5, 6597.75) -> 1.1 Angstrom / 14.9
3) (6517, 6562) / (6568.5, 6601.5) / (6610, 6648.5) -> -0.7 Angstrom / 14.5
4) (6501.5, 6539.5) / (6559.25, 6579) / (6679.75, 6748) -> 1.3 Angstrom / 14.7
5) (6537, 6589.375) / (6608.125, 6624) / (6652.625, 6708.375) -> -0.4 Angstrom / 14.4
